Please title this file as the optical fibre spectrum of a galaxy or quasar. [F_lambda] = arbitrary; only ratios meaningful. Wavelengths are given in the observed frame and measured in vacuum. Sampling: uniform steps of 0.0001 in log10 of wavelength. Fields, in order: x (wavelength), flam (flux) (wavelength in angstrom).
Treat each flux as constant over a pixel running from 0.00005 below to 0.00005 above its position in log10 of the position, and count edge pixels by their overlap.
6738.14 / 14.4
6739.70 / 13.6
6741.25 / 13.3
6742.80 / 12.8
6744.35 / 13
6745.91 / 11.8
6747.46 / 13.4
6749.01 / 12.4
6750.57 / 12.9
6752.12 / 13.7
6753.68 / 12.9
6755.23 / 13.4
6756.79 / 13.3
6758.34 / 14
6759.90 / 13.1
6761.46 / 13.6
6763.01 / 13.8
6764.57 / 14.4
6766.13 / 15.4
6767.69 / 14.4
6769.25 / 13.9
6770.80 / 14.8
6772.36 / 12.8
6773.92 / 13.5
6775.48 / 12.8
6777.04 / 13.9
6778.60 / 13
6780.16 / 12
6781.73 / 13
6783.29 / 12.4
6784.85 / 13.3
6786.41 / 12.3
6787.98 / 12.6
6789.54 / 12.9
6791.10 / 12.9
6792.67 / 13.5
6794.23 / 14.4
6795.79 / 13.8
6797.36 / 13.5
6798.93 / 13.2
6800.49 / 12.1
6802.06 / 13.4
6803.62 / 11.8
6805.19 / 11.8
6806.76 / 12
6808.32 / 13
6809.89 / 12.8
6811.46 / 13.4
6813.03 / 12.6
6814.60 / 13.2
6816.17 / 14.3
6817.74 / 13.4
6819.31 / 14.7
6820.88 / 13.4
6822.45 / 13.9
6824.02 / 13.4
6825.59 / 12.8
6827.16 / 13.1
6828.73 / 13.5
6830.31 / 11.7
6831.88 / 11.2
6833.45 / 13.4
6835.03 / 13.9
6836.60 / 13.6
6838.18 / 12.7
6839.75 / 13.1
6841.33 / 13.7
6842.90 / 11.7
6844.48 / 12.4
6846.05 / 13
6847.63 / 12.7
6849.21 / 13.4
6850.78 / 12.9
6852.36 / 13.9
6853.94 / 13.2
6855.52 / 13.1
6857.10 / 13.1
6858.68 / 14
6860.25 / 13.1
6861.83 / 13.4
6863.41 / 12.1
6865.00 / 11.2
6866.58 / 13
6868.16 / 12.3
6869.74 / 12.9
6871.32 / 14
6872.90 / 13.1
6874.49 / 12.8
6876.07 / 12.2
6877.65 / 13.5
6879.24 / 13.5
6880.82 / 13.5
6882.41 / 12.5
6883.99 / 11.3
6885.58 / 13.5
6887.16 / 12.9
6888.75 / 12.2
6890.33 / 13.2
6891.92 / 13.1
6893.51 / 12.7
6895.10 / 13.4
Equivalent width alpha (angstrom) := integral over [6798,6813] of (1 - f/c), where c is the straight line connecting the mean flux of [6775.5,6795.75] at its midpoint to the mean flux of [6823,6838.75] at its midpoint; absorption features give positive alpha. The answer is 0.4 angstrom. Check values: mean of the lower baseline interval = 13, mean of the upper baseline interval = 12.9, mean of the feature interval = 12.6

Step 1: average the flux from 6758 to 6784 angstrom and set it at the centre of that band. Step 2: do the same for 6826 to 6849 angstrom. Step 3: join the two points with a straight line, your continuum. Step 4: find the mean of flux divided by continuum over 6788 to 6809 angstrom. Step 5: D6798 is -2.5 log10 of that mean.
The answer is 0.03 mag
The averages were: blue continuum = 13.6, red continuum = 12.8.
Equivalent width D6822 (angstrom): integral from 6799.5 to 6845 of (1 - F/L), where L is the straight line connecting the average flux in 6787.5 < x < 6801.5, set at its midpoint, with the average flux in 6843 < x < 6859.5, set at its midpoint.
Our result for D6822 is 0.7 angstrom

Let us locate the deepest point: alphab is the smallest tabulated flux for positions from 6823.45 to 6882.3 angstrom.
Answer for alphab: 11.2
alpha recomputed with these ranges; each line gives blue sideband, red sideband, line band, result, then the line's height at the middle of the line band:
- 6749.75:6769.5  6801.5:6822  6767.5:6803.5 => 0.60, 13.4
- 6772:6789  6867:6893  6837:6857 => -0.16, 12.9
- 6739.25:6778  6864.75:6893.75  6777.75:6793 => 0.64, 13.3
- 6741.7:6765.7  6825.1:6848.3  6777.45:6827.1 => -0.20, 13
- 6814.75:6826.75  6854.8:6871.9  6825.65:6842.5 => 0.59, 13.4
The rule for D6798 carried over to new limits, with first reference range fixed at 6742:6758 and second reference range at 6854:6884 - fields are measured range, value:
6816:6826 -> -0.06 mag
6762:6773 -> -0.10 mag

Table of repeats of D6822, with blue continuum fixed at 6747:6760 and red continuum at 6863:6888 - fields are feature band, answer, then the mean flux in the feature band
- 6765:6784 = -0.5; 13.5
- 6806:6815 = 0.1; 12.8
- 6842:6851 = 0.1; 12.7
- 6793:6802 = -0.2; 13.4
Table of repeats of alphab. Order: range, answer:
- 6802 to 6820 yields 11.8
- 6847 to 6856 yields 12.7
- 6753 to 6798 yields 12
